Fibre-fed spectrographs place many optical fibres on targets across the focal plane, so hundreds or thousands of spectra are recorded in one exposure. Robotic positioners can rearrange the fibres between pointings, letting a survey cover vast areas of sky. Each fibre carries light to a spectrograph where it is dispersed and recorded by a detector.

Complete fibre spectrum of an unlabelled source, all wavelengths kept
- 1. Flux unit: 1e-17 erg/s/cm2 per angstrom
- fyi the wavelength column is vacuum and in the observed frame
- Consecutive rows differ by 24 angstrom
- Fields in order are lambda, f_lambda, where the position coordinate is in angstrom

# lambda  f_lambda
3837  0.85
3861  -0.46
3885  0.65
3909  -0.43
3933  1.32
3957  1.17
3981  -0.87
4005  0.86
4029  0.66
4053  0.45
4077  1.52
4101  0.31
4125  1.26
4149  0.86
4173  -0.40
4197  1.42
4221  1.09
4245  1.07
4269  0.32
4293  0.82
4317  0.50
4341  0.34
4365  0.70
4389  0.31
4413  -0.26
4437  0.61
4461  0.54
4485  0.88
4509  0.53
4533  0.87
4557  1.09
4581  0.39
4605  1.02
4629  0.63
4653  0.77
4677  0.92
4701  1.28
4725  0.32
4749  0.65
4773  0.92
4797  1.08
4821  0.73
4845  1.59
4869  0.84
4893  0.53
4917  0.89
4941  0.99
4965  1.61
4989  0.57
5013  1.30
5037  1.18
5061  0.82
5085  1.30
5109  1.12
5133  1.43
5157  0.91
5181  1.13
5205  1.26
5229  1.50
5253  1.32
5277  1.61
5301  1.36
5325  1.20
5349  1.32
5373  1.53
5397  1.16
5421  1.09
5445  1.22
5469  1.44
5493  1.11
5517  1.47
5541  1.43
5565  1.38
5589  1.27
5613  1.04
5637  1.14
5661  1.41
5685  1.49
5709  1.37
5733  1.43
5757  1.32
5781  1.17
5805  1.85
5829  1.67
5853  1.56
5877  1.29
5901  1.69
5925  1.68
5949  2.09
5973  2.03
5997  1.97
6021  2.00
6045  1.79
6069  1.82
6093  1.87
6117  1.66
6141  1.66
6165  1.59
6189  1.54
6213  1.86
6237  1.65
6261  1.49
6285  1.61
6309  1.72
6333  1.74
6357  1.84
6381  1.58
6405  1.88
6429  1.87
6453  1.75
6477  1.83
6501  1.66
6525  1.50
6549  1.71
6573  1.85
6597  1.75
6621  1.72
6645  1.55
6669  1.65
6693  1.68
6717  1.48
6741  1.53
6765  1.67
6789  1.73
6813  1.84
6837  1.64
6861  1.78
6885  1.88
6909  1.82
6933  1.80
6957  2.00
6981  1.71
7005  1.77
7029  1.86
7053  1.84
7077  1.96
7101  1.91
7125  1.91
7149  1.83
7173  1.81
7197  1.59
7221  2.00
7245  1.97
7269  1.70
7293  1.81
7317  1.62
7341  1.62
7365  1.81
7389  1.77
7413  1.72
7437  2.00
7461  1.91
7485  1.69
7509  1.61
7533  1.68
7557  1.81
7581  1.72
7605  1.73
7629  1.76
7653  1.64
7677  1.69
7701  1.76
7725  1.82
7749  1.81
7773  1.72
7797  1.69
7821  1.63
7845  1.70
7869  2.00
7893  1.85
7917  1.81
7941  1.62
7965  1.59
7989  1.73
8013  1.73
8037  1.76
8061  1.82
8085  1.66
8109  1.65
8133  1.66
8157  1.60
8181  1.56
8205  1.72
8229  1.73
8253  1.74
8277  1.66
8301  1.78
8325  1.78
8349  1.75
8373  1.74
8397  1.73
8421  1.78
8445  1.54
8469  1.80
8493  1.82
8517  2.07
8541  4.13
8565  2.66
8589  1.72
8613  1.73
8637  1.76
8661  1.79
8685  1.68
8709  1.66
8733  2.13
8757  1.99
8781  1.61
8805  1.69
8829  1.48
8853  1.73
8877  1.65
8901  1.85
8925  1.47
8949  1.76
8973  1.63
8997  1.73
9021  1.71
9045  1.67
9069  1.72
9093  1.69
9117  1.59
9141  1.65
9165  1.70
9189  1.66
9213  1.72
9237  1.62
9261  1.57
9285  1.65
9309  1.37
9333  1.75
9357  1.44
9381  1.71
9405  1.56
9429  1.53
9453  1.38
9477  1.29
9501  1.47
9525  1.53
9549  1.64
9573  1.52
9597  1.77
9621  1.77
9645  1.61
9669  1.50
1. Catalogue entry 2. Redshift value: 0.300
